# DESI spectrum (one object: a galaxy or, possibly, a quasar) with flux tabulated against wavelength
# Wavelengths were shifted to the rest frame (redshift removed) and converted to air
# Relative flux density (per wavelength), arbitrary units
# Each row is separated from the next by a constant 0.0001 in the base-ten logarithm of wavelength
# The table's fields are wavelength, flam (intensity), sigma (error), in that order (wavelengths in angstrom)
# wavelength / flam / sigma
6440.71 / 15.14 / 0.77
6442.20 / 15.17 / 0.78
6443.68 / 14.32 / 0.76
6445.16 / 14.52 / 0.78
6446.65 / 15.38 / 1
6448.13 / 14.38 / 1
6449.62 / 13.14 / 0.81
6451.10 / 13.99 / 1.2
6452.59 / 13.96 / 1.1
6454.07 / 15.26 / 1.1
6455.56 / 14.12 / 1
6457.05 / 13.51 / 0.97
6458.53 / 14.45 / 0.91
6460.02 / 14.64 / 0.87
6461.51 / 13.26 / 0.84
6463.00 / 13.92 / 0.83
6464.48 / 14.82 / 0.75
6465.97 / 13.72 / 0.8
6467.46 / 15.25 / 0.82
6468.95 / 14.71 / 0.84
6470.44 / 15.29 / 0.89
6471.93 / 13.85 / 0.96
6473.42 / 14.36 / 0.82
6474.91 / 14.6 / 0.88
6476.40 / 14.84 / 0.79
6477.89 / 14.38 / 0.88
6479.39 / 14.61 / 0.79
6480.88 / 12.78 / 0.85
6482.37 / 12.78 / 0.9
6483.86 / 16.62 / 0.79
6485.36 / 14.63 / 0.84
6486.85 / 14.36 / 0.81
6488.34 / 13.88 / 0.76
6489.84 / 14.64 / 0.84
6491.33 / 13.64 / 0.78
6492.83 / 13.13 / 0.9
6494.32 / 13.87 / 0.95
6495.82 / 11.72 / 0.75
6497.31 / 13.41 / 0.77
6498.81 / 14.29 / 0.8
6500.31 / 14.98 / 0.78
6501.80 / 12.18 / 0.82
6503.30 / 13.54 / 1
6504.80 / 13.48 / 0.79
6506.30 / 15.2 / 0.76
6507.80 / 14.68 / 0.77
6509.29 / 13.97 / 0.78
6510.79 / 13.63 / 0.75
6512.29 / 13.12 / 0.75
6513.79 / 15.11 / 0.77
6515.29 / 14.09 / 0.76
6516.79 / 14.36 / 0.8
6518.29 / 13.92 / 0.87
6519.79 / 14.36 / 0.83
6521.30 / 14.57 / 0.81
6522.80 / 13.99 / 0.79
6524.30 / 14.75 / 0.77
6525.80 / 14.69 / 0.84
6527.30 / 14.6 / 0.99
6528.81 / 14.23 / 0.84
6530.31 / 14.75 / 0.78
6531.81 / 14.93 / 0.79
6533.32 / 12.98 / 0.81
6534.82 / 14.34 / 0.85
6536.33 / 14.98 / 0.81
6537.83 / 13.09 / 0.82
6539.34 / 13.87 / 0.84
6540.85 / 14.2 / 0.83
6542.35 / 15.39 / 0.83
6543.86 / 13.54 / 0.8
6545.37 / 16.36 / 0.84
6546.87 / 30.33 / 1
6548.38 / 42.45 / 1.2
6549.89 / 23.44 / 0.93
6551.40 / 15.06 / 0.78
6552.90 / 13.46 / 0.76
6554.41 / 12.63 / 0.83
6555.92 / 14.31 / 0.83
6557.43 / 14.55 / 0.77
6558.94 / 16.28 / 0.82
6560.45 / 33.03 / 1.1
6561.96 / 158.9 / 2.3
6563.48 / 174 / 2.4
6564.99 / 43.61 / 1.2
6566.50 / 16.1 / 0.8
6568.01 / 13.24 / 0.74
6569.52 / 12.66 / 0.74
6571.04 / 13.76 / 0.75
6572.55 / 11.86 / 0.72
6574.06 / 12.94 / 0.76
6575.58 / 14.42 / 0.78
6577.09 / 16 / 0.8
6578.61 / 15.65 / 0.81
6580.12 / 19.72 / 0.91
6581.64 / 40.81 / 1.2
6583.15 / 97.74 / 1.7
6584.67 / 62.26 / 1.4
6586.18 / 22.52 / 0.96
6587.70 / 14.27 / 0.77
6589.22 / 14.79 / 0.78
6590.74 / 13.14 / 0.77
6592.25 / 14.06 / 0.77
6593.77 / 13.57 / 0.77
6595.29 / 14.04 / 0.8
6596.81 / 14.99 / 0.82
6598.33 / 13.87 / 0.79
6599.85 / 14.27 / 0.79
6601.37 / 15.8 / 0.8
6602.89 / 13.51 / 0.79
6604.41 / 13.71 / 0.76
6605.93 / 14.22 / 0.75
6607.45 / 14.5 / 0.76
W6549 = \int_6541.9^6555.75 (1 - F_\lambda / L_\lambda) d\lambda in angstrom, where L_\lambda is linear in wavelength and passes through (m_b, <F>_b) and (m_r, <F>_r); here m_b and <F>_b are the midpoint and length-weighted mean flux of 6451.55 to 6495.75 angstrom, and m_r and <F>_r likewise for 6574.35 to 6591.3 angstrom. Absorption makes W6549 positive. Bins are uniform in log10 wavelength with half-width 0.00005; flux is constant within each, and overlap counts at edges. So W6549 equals 2.7 angstrom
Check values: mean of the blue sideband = 14.2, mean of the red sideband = 29.8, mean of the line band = 20.2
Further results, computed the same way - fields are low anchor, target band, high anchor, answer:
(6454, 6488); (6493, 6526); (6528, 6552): 4.6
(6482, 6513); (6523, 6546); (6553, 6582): 9.4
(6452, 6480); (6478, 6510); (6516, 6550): 2.9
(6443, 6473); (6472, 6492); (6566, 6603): 1.7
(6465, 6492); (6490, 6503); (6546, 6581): 3.3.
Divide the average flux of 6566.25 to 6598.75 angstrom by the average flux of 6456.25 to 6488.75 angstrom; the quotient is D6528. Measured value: 1.5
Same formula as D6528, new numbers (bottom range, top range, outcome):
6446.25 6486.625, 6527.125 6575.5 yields 1.87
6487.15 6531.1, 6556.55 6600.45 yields 2.30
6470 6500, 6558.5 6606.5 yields 2.18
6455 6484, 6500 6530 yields 0.99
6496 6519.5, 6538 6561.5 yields 1.50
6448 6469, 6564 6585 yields 2.03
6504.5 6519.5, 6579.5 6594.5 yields 2.21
